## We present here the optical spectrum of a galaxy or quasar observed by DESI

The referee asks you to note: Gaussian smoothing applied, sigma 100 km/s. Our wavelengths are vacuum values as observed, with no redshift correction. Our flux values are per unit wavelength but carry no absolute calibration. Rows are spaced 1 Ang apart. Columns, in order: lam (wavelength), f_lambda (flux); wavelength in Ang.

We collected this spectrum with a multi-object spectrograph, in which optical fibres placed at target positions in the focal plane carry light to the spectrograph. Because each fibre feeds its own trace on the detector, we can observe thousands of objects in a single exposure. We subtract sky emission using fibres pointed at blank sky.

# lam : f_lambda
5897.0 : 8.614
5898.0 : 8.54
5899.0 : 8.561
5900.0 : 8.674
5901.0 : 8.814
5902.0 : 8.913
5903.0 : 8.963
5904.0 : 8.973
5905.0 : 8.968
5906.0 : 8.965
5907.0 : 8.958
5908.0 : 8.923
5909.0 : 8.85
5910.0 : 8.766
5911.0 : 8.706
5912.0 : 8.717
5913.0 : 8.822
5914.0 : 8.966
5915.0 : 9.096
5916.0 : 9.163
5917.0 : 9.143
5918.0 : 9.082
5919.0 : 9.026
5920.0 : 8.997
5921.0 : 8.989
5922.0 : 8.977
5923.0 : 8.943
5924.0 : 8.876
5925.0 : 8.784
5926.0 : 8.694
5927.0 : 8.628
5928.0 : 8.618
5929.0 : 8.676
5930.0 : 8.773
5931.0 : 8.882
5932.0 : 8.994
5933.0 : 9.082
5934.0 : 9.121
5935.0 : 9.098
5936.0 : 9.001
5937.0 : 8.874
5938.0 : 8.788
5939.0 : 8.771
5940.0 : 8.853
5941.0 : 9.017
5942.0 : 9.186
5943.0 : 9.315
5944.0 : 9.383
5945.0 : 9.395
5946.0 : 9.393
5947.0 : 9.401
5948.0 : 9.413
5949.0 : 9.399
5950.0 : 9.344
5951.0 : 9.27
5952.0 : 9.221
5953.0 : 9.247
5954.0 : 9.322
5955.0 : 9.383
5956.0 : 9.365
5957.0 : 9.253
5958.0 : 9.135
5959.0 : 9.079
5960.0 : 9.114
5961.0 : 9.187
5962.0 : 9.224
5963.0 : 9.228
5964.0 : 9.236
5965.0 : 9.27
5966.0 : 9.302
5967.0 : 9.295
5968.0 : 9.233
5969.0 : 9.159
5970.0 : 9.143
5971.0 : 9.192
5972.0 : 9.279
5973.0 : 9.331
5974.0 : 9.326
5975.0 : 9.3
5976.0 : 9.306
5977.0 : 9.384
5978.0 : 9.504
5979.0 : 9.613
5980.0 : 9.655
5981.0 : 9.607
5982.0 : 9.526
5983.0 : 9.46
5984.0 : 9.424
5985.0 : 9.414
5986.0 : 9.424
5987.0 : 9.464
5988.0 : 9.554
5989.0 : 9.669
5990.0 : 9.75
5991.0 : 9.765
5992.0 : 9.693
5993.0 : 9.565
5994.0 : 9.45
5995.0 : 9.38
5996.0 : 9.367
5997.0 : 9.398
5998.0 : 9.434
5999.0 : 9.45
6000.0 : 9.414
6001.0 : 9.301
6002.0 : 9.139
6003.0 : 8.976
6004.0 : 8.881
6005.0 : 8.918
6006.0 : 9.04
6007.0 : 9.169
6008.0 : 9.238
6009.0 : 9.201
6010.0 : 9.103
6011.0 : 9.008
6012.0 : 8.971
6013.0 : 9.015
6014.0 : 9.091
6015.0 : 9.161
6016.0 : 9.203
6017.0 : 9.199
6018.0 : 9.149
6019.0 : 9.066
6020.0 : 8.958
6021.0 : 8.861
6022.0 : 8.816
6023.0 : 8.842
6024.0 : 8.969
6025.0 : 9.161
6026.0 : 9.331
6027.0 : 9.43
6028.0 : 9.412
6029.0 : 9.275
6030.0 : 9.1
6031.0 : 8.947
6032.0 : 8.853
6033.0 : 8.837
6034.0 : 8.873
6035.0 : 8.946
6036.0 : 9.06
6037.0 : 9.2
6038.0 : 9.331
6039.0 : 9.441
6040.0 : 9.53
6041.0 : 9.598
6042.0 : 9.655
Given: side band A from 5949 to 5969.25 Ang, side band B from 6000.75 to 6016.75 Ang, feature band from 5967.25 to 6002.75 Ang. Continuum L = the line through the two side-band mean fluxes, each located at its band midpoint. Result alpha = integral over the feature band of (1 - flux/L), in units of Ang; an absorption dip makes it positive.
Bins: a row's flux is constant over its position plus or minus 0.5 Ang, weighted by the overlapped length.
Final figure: -1.02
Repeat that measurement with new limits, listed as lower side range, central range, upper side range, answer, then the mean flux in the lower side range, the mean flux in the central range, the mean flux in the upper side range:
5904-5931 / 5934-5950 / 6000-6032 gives -0.4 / 8.89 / 9.16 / 9.1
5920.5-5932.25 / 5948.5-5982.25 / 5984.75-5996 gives -0.2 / 8.82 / 9.31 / 9.55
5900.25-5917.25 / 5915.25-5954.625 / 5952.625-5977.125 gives 0.1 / 8.92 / 9.06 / 9.25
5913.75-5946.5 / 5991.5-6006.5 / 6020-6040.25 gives -0.4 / 8.99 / 9.29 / 9.1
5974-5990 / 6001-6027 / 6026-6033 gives 0.5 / 9.49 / 9.07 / 9.16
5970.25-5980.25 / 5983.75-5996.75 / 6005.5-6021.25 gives -0.4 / 9.38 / 9.53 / 9.09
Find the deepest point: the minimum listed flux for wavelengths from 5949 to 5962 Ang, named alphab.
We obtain 9.079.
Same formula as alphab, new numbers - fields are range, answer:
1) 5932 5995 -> 8.771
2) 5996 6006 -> 8.881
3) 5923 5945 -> 8.618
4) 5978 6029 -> 8.816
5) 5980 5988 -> 9.414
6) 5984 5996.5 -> 9.367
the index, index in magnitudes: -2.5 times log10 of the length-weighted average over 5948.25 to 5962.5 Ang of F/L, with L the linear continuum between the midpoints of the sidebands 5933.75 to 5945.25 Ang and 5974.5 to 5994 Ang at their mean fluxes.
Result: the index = 0.00 mag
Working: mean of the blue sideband 9.06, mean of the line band 9.26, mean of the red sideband 9.53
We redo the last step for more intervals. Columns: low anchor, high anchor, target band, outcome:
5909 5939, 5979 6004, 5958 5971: 0.004 mag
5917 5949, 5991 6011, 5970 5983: -0.027 mag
